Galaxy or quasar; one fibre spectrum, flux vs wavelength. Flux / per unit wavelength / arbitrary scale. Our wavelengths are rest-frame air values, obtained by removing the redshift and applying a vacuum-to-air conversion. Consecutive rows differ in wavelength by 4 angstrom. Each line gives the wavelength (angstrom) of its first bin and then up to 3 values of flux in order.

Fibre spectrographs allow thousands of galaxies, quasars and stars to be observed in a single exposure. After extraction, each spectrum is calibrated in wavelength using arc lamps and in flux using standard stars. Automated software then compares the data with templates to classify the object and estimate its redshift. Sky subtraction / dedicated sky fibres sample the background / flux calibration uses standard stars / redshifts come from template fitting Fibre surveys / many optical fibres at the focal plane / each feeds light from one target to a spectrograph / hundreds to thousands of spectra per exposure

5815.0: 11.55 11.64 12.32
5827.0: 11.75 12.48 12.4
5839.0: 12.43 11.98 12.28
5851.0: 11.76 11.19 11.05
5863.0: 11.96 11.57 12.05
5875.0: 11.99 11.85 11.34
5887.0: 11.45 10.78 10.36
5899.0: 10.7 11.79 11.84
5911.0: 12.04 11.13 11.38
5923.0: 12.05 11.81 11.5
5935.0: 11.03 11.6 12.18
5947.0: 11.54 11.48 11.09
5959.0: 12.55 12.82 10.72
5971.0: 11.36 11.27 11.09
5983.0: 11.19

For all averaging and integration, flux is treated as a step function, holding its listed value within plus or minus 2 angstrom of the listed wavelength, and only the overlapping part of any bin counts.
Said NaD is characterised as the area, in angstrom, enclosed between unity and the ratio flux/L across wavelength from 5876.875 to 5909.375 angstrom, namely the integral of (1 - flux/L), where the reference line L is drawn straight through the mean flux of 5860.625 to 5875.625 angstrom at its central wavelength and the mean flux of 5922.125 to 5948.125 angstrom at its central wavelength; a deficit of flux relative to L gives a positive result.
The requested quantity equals 1.41 angstrom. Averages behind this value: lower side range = 11.9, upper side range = 11.7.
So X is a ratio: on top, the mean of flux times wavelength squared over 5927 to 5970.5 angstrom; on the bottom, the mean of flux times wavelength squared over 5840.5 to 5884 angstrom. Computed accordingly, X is 1.02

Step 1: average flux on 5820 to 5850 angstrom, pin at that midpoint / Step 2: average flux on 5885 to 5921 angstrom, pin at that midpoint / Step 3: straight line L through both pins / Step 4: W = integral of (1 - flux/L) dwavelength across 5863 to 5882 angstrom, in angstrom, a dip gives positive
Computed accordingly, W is -0.3 angstrom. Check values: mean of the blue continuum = 12.2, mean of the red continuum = 11.3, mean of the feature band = 11.8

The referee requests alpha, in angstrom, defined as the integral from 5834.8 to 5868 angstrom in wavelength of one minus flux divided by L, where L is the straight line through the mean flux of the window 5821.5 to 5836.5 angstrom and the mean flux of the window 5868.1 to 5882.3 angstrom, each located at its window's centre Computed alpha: 0.7 angstrom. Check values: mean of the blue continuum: 12.2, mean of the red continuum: 11.9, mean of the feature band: 11.8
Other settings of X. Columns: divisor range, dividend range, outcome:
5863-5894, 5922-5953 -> 1.03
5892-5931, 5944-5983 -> 1.03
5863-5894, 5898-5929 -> 1.02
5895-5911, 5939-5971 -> 1.05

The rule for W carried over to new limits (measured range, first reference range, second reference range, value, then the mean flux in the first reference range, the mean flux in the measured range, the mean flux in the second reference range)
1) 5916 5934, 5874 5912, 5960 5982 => -0.3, 11.4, 11.6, 11.5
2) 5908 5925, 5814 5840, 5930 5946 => 0.0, 12.1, 11.7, 11.6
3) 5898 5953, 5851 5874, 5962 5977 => -0.4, 11.6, 11.6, 11.5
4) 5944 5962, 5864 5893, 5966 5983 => -0.8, 11.6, 11.8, 11.1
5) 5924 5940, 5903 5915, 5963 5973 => 0.2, 11.8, 11.5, 11.4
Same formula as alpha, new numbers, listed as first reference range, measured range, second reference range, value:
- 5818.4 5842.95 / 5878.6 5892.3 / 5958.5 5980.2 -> 0.7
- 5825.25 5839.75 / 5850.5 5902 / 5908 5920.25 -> 2.2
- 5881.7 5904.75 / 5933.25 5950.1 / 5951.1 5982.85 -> -0.3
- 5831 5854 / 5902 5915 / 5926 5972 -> 0.1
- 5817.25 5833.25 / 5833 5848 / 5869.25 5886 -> -0.4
